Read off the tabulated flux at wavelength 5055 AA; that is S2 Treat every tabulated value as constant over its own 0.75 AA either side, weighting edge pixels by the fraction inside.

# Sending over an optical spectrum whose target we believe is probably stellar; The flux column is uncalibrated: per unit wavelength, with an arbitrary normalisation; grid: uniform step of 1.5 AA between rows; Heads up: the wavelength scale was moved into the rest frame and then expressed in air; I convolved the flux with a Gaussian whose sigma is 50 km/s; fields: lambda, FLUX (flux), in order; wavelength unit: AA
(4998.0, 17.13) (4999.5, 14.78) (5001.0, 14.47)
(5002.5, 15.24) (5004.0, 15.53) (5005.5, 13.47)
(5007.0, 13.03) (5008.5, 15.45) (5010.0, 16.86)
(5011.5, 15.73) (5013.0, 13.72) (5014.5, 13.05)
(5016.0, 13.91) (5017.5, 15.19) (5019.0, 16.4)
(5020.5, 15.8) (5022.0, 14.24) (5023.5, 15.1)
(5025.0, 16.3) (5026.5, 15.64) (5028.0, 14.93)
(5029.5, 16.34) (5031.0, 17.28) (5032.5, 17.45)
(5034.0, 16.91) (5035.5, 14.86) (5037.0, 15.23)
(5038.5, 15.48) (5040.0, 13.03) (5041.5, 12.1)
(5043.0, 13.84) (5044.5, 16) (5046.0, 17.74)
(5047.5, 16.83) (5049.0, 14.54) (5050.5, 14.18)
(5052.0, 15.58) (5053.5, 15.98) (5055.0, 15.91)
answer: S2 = 15.91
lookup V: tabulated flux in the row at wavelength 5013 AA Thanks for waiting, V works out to 13.72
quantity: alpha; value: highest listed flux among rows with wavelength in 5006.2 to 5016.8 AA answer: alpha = 16.86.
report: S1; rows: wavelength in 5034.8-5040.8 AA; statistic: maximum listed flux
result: 15.48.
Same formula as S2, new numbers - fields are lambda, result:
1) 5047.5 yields 16.83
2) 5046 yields 17.74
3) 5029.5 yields 16.34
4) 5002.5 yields 15.24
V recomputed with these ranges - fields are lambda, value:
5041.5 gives 12.1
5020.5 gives 15.8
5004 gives 15.53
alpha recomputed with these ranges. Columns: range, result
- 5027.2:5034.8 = 17.45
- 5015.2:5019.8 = 16.4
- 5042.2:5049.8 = 17.74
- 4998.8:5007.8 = 15.53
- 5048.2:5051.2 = 14.54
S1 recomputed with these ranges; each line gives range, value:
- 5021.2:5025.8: 16.3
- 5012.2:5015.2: 13.72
